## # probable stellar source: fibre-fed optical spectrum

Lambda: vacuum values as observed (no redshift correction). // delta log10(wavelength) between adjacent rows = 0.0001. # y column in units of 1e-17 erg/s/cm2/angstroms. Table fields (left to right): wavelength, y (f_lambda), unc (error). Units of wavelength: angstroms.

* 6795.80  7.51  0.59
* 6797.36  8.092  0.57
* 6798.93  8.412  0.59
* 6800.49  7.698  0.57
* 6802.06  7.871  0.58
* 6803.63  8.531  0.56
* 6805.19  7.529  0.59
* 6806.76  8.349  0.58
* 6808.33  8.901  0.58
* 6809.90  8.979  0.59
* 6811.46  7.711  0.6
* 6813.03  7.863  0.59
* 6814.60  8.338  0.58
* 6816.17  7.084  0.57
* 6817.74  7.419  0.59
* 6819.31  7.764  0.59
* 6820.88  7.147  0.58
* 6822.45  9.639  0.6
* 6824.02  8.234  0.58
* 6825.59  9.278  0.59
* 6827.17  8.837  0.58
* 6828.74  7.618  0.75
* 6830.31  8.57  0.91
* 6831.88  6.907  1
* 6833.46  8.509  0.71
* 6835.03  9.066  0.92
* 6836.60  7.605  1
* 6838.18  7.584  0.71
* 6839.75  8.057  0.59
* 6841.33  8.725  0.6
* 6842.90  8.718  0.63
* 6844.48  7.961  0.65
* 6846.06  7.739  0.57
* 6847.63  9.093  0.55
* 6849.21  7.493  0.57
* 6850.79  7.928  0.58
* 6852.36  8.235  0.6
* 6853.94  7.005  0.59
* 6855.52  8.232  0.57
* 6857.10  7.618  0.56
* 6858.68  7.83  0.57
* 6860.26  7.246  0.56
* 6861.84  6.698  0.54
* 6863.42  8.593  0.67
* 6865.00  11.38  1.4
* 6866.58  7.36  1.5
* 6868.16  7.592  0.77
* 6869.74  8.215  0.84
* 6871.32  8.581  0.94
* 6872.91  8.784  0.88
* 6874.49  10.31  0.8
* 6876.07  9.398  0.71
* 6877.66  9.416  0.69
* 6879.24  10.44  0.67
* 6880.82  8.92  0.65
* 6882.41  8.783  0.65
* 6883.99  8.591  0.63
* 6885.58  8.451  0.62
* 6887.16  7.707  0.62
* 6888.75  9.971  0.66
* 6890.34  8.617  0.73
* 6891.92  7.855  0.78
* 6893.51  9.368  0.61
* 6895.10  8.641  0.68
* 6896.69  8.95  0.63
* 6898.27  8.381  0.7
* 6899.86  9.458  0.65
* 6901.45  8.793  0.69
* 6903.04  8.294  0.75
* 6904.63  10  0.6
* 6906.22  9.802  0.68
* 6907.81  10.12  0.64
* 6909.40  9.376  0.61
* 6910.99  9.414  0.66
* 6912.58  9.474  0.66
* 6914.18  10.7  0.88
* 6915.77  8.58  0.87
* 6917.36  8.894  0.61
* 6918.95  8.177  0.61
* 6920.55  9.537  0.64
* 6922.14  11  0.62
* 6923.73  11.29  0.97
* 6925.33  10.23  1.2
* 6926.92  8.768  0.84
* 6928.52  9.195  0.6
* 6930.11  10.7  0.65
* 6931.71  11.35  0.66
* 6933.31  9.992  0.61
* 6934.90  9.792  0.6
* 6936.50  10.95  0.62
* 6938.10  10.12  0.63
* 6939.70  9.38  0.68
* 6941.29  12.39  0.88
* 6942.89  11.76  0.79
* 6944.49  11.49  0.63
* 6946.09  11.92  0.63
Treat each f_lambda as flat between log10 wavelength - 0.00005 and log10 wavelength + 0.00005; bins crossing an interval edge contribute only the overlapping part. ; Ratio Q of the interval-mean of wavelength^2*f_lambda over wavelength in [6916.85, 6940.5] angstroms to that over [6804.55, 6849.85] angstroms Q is 1.26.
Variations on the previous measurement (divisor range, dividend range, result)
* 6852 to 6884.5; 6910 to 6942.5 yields 1.19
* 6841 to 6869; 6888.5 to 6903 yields 1.11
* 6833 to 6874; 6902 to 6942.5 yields 1.24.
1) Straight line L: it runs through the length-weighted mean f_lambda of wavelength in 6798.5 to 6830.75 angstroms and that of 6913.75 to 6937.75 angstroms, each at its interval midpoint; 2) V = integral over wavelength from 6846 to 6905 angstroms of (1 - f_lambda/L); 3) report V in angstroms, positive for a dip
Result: 3.6 angstroms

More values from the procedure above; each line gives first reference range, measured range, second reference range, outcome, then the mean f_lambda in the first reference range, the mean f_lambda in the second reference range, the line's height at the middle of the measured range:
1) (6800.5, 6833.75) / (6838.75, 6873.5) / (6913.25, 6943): 2.7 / 8.13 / 10.1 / 8.82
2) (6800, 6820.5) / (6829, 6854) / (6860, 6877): 0.7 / 7.99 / 8.61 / 8.32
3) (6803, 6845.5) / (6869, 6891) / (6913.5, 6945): 0.6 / 8.18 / 10.2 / 9.25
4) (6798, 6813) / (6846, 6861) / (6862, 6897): 1.4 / 8.2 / 8.86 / 8.63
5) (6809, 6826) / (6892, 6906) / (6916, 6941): 0.8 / 8.12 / 9.98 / 9.48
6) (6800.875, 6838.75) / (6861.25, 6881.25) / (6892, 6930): -0.1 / 8.14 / 9.41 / 8.85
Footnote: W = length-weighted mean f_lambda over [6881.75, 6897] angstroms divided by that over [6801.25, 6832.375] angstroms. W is 1.1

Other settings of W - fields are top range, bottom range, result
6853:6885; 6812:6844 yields 1.05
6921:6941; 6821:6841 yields 1.24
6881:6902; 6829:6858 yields 1.09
